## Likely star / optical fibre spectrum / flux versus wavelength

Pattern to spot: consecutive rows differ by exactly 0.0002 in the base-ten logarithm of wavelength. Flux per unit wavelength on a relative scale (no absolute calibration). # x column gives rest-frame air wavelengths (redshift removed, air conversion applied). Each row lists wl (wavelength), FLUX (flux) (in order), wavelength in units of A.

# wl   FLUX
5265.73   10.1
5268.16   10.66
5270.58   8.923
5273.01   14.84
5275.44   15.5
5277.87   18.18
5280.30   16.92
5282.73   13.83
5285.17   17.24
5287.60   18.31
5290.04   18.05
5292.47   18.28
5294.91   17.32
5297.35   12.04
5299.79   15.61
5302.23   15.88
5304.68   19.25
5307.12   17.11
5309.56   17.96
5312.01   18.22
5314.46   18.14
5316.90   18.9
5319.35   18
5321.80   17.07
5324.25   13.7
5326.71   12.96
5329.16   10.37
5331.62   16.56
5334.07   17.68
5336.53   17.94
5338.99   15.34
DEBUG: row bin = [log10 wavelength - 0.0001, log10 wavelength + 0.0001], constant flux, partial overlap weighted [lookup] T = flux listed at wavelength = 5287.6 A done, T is 18.31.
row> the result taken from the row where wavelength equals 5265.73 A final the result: 10.1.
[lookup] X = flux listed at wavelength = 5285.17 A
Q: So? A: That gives 17.24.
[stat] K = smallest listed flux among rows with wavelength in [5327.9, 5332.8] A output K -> 10.37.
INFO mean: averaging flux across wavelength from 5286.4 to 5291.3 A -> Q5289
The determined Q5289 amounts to 18.2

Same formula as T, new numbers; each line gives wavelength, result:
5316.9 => 18.9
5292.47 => 18.28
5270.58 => 8.923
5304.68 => 19.25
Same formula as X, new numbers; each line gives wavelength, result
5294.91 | 17.32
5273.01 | 14.84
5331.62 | 16.56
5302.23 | 15.88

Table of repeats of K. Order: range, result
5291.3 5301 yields 12.04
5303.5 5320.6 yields 17.11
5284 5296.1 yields 17.24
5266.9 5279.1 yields 8.923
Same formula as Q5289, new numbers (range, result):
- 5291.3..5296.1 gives 17.8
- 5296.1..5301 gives 13.8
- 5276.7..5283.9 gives 16.3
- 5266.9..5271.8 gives 9.8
